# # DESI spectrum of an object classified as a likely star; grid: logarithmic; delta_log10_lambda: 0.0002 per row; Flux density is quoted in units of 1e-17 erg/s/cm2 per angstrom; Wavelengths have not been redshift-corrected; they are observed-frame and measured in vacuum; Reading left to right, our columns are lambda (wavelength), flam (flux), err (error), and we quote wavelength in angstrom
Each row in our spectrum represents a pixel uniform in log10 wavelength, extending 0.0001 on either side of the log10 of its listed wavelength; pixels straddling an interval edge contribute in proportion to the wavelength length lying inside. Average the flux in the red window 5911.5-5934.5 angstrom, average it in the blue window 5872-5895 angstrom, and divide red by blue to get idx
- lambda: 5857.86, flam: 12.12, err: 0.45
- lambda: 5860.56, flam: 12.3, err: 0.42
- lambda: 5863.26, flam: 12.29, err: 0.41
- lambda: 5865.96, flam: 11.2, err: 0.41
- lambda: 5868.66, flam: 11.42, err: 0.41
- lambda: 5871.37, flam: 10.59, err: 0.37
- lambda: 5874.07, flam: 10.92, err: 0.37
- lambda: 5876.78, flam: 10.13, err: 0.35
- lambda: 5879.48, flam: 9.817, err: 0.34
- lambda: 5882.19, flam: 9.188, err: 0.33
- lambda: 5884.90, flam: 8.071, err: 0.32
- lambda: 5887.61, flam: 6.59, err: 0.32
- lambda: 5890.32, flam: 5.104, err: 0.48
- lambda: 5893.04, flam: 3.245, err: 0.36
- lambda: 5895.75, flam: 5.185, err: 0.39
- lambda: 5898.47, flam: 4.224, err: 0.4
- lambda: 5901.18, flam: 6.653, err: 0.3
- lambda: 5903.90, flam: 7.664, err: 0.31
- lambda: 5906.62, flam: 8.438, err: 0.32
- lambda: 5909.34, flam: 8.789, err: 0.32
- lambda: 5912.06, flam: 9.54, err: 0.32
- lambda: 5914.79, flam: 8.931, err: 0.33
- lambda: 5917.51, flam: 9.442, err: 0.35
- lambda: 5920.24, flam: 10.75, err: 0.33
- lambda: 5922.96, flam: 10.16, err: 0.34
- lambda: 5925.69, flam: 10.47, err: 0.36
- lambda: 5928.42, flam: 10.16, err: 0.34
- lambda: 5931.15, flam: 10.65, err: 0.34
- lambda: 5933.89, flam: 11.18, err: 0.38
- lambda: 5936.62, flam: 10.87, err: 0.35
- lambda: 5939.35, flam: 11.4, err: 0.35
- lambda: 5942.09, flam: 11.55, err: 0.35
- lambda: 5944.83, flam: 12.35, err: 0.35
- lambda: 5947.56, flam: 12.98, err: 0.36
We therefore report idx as 1.28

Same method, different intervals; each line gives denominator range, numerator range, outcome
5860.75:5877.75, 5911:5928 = 0.88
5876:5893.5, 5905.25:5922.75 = 1.24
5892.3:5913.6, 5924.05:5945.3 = 1.61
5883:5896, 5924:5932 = 1.79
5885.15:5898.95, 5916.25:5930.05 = 1.98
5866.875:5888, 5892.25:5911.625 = 0.67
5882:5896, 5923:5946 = 1.82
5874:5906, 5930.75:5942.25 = 1.56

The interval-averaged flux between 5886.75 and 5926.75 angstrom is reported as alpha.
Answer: 7.68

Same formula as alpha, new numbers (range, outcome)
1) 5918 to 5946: 10.9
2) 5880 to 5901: 6.14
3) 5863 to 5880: 10.9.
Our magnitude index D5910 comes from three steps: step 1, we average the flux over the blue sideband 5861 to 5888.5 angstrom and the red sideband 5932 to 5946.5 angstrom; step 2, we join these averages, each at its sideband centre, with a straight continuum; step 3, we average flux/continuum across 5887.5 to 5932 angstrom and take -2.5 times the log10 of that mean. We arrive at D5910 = 0.34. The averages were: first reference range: 10.2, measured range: 8.01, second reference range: 11.5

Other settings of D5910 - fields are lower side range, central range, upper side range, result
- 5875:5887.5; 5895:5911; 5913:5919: 0.304 mag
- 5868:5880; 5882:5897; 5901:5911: 0.492 mag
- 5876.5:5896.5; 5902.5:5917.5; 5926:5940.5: 0.028 mag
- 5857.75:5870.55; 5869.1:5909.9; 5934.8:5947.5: 0.459 mag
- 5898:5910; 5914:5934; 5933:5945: -0.063 mag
